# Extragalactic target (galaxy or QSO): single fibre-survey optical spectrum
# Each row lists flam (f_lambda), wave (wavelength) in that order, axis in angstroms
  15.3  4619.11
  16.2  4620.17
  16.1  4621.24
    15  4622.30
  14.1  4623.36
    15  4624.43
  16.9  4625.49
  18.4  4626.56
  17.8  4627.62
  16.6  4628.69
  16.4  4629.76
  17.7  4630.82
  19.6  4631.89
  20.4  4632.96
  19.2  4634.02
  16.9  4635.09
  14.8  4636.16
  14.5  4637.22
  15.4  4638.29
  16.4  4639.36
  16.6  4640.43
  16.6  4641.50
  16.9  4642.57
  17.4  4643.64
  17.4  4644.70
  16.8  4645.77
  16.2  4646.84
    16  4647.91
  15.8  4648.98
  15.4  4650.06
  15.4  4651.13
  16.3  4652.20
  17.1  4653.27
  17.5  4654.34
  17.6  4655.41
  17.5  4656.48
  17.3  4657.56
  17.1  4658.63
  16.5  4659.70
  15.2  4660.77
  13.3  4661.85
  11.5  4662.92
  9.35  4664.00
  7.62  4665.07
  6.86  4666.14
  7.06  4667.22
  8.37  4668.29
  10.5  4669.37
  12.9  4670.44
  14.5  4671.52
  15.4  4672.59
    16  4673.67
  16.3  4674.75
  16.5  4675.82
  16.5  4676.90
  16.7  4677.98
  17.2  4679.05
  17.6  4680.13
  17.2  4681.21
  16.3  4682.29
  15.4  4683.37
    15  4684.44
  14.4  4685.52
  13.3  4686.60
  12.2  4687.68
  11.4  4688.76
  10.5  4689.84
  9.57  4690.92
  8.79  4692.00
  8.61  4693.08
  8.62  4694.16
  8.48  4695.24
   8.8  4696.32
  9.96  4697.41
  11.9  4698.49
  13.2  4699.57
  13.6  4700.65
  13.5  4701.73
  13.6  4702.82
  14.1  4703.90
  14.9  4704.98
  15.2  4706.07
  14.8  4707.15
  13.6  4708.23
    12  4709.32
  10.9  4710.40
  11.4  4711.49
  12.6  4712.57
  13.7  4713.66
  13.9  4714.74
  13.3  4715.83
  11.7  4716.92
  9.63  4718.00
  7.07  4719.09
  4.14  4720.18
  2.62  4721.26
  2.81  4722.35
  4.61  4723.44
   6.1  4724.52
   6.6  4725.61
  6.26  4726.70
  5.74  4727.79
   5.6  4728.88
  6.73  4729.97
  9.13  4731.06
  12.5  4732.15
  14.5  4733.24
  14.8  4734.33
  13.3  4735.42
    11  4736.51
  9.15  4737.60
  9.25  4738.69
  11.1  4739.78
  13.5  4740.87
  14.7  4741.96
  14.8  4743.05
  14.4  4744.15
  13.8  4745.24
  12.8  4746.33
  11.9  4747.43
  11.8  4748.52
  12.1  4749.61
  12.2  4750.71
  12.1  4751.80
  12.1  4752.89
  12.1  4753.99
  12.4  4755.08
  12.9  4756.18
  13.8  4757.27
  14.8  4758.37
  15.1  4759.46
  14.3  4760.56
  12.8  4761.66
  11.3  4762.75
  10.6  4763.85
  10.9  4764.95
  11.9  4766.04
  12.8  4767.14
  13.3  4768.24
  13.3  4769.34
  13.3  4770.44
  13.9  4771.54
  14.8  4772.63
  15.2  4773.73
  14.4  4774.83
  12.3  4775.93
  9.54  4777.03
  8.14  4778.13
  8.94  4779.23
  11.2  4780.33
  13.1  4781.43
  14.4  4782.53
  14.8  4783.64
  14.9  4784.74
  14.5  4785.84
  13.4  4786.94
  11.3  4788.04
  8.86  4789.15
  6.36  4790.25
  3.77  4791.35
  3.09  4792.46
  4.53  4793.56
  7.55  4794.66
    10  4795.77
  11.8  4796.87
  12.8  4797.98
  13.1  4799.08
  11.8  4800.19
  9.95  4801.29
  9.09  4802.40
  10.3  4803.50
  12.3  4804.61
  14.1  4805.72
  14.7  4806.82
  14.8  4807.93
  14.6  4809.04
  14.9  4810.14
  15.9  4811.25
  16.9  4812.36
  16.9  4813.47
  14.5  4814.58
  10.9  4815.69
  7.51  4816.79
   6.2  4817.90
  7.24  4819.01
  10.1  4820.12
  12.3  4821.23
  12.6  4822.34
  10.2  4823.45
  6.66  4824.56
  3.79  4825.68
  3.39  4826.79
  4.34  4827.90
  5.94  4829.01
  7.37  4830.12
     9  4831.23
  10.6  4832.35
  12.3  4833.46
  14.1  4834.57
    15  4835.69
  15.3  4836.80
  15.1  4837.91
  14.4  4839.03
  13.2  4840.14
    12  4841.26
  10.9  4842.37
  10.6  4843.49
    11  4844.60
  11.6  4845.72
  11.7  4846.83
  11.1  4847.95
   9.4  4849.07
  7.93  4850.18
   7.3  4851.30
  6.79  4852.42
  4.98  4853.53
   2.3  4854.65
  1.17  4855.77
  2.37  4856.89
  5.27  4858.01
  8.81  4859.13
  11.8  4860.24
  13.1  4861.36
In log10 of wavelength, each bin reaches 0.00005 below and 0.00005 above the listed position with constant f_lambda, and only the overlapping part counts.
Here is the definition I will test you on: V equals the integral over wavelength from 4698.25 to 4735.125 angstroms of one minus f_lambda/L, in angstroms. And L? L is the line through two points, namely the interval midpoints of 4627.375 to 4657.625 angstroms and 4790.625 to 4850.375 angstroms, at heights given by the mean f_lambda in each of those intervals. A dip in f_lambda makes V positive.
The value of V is 9.96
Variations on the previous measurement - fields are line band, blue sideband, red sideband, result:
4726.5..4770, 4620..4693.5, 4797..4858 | 1.8 angstroms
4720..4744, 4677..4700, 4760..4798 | 5.6 angstroms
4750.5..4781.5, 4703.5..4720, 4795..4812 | 0.0 angstroms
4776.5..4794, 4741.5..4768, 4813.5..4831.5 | 1.4 angstroms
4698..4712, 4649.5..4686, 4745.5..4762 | 0.6 angstroms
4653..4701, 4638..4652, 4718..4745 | 1.7 angstroms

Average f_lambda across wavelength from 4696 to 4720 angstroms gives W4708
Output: 12.3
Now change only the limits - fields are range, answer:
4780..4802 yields 10.5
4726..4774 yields 12.1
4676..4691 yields 14.7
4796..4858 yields 10.4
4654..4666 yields 14.3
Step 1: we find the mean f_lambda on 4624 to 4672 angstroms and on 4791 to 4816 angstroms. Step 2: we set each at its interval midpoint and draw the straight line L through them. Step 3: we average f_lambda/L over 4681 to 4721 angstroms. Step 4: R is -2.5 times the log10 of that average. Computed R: 0.179 mag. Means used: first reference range 15.3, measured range 12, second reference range 11.7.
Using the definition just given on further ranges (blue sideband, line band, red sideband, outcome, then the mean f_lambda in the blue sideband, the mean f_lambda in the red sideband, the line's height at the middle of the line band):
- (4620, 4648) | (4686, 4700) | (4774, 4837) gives 0.38 mag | 16.7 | 10.8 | 14.7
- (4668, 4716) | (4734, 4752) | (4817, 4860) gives -0.07 mag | 13.2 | 9.07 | 11.8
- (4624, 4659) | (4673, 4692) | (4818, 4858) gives 0.05 mag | 16.9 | 9.17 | 15.3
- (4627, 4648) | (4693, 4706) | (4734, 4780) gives 0.23 mag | 17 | 12.5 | 14.7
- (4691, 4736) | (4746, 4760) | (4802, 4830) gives -0.21 mag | 10.3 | 10.8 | 10.5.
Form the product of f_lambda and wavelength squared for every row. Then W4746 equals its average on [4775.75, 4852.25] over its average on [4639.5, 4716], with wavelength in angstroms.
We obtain 0.83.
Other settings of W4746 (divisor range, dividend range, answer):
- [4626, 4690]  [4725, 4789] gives 0.82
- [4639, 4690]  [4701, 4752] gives 0.76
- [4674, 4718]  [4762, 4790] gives 0.97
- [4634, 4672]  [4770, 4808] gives 0.81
